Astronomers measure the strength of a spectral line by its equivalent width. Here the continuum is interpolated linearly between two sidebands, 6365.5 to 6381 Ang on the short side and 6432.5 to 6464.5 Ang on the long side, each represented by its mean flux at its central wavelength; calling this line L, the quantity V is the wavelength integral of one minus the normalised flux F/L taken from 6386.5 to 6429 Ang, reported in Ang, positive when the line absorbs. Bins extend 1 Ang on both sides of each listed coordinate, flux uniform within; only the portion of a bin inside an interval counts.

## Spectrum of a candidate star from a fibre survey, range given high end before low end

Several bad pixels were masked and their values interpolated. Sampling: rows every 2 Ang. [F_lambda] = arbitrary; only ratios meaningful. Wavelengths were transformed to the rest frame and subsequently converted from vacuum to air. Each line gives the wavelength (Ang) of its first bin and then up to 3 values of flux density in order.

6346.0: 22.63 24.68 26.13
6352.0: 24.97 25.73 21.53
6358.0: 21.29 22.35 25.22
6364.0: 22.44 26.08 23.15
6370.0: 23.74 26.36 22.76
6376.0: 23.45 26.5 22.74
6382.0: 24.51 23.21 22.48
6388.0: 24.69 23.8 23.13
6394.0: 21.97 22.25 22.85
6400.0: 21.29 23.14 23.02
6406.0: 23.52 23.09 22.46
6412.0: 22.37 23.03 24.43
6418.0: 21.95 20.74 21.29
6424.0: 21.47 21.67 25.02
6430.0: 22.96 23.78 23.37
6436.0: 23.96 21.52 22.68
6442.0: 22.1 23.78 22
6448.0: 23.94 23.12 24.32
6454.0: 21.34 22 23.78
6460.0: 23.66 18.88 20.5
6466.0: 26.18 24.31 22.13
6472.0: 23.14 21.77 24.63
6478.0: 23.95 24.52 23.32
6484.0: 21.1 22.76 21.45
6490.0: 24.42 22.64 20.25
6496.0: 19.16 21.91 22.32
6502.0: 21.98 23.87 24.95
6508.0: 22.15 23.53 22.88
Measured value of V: 1.4 Ang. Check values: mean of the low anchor 24.3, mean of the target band 22.7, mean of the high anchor 22.6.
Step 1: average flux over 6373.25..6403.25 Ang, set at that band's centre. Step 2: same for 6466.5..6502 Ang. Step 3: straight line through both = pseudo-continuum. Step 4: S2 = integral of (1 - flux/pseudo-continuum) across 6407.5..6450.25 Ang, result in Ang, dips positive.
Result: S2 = 0.4 Ang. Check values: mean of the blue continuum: 23.3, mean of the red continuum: 22.6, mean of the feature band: 22.8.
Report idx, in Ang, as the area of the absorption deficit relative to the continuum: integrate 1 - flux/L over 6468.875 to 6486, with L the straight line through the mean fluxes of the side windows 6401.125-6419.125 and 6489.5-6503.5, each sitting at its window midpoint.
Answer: -0.78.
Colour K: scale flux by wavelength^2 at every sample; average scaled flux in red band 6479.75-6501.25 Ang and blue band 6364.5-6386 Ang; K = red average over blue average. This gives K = 0.95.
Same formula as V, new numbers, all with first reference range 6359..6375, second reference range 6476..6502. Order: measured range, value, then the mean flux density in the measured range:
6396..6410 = 0.5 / 22.8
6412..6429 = 0.6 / 22.4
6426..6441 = -0.1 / 23.2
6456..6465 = 0.4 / 21.7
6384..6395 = 0.2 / 23.2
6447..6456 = -0.1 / 23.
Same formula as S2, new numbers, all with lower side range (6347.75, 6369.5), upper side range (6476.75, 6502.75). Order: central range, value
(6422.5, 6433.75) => 0.07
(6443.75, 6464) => 0.20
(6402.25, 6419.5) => 0.27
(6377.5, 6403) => 0.36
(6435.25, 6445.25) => 0.07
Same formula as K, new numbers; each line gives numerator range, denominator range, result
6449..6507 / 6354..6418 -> 1.00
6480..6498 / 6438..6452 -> 0.97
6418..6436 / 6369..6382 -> 0.95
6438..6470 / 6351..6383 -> 0.98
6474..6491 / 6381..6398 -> 1.03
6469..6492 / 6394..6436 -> 1.03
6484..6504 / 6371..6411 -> 0.97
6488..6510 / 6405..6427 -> 1.03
